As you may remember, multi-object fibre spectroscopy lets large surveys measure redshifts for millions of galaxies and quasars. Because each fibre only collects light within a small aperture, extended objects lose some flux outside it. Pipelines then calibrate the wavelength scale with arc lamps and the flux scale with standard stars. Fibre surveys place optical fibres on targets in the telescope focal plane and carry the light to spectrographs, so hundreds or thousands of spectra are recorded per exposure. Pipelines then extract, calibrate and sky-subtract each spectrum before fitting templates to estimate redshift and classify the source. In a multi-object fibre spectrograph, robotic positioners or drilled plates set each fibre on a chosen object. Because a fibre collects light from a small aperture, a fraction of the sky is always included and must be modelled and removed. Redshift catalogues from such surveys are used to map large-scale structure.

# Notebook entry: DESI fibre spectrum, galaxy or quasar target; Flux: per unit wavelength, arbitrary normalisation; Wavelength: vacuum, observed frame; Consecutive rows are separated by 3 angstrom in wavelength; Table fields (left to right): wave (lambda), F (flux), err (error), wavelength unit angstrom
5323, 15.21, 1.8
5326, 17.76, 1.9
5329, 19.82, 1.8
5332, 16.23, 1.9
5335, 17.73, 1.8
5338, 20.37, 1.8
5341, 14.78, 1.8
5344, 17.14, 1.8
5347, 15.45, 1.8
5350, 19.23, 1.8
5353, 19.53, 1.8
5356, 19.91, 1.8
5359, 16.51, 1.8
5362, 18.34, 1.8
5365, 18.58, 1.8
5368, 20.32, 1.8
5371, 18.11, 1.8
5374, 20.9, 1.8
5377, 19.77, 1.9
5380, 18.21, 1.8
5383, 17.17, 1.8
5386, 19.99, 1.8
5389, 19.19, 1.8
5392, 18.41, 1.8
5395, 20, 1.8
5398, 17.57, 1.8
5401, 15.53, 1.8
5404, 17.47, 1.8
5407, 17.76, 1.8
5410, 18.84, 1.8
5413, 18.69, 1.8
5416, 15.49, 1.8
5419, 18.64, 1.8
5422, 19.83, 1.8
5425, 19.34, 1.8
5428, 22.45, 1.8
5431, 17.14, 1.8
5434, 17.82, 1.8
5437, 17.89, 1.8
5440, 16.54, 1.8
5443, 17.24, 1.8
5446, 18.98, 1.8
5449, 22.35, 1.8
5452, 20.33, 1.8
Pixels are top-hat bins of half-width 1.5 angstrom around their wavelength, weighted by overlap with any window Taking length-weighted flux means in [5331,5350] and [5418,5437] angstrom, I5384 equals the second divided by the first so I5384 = 1.11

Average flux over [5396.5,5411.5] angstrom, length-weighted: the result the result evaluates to 17.4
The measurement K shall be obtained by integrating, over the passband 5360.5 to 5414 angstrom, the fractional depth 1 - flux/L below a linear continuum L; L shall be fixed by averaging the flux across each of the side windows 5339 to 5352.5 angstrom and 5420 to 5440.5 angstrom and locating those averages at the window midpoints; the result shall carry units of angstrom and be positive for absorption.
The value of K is -2.16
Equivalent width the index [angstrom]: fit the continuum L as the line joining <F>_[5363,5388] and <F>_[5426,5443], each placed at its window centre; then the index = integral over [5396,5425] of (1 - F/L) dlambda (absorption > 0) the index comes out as 1.2 angstrom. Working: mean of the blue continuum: 19.1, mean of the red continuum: 18.3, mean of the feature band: 17.9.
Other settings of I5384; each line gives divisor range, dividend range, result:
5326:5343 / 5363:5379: 1.10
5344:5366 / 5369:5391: 1.05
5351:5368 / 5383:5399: 1.01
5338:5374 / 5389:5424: 0.99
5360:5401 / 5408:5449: 0.98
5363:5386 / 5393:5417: 0.93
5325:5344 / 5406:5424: 1.03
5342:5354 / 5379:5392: 1.06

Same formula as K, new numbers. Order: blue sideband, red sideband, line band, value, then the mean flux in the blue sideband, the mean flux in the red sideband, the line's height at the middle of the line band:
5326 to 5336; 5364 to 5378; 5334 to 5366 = 1.3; 17.9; 19.6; 18.7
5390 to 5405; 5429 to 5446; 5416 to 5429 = -1.3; 17.9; 17.6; 17.7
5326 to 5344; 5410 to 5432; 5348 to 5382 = -1.6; 17.7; 18.8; 18.1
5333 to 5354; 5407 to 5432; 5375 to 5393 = -0.6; 17.7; 18.8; 18.3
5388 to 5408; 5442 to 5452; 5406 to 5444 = 1.3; 18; 19.8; 19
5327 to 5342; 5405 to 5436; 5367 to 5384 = -0.8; 17.9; 18.6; 18.2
